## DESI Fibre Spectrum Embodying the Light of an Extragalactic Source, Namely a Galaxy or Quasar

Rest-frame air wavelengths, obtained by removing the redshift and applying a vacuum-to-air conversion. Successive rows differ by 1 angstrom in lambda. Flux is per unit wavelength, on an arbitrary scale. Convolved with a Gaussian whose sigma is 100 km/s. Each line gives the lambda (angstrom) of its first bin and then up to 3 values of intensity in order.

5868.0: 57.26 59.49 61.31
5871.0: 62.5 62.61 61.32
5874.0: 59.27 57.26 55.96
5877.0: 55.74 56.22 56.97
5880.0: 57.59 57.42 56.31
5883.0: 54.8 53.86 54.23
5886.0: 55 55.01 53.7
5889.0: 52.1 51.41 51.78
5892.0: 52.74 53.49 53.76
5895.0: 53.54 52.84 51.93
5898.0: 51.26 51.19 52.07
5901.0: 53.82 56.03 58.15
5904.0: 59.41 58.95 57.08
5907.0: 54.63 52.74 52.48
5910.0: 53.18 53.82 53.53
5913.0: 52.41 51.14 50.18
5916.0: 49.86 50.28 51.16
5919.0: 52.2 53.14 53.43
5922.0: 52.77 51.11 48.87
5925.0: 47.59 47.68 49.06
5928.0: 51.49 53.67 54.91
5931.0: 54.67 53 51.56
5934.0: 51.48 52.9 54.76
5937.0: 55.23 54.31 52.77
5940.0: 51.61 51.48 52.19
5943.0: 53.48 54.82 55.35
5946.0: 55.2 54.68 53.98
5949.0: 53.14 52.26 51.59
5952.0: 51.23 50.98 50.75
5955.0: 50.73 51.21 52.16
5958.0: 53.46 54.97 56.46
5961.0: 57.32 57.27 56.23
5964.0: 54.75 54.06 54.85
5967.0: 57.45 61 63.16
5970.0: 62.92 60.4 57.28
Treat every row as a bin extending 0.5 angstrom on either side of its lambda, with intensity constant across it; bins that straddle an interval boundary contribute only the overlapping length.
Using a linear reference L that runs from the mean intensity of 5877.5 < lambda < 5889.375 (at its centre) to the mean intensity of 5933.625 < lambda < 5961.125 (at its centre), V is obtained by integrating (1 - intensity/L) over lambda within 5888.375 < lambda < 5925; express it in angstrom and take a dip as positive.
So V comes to 1.1 angstrom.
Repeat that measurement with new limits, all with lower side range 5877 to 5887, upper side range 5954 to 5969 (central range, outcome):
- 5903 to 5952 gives 2.3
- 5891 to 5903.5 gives 0.5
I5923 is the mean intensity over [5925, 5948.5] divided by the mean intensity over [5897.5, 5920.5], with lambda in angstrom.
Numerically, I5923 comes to 1.0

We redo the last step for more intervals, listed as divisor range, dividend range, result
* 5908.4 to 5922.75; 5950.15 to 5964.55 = 1.03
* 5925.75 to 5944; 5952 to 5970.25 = 1.05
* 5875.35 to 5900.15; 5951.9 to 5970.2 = 1.02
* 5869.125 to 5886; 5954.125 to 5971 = 0.97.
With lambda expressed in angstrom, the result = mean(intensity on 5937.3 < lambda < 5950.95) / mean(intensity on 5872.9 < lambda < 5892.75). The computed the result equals 0.97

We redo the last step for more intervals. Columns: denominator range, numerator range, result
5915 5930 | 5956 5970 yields 1.11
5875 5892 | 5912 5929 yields 0.93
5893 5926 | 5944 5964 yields 1.02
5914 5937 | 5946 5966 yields 1.04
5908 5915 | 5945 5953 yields 1.01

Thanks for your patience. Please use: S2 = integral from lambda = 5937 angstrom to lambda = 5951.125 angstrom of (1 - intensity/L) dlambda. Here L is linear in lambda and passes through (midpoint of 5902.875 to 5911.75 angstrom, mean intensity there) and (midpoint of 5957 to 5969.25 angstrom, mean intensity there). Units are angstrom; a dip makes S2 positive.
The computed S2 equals 0.7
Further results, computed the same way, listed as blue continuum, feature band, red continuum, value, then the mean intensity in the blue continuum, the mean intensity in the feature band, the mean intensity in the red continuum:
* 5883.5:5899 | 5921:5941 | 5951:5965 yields 0.48 angstrom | 53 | 52.1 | 53.6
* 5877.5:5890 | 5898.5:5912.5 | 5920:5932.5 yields -0.39 angstrom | 55.1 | 54.8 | 51.6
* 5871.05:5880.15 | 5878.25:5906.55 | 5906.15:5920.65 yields 0.56 angstrom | 58.3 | 54.5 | 52.3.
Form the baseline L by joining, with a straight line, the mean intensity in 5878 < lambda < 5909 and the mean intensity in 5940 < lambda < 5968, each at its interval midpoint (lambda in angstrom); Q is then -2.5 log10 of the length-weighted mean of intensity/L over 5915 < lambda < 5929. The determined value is 0.07 mag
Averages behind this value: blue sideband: 54.5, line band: 50.8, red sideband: 53.9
